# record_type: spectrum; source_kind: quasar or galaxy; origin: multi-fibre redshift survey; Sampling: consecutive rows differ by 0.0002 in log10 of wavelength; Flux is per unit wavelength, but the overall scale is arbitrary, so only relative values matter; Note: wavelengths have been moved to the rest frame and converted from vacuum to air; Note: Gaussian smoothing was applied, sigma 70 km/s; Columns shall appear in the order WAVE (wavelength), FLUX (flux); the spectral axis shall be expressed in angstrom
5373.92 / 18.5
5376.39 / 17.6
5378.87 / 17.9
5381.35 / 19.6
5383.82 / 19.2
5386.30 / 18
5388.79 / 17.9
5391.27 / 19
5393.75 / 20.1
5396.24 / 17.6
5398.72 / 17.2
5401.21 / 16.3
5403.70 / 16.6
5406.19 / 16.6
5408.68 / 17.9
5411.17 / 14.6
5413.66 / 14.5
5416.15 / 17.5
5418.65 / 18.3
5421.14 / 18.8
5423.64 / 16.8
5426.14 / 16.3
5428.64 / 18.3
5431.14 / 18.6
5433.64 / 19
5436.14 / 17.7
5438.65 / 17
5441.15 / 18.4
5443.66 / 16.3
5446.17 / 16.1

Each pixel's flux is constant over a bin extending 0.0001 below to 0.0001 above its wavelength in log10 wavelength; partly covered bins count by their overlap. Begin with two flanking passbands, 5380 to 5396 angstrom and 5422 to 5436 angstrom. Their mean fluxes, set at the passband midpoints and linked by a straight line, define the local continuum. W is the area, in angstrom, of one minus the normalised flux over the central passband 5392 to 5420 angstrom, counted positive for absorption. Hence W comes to 2.1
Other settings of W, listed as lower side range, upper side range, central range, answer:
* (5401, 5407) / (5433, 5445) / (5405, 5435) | -0.4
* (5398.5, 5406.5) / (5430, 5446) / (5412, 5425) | 0.0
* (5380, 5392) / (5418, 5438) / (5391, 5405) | 0.6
